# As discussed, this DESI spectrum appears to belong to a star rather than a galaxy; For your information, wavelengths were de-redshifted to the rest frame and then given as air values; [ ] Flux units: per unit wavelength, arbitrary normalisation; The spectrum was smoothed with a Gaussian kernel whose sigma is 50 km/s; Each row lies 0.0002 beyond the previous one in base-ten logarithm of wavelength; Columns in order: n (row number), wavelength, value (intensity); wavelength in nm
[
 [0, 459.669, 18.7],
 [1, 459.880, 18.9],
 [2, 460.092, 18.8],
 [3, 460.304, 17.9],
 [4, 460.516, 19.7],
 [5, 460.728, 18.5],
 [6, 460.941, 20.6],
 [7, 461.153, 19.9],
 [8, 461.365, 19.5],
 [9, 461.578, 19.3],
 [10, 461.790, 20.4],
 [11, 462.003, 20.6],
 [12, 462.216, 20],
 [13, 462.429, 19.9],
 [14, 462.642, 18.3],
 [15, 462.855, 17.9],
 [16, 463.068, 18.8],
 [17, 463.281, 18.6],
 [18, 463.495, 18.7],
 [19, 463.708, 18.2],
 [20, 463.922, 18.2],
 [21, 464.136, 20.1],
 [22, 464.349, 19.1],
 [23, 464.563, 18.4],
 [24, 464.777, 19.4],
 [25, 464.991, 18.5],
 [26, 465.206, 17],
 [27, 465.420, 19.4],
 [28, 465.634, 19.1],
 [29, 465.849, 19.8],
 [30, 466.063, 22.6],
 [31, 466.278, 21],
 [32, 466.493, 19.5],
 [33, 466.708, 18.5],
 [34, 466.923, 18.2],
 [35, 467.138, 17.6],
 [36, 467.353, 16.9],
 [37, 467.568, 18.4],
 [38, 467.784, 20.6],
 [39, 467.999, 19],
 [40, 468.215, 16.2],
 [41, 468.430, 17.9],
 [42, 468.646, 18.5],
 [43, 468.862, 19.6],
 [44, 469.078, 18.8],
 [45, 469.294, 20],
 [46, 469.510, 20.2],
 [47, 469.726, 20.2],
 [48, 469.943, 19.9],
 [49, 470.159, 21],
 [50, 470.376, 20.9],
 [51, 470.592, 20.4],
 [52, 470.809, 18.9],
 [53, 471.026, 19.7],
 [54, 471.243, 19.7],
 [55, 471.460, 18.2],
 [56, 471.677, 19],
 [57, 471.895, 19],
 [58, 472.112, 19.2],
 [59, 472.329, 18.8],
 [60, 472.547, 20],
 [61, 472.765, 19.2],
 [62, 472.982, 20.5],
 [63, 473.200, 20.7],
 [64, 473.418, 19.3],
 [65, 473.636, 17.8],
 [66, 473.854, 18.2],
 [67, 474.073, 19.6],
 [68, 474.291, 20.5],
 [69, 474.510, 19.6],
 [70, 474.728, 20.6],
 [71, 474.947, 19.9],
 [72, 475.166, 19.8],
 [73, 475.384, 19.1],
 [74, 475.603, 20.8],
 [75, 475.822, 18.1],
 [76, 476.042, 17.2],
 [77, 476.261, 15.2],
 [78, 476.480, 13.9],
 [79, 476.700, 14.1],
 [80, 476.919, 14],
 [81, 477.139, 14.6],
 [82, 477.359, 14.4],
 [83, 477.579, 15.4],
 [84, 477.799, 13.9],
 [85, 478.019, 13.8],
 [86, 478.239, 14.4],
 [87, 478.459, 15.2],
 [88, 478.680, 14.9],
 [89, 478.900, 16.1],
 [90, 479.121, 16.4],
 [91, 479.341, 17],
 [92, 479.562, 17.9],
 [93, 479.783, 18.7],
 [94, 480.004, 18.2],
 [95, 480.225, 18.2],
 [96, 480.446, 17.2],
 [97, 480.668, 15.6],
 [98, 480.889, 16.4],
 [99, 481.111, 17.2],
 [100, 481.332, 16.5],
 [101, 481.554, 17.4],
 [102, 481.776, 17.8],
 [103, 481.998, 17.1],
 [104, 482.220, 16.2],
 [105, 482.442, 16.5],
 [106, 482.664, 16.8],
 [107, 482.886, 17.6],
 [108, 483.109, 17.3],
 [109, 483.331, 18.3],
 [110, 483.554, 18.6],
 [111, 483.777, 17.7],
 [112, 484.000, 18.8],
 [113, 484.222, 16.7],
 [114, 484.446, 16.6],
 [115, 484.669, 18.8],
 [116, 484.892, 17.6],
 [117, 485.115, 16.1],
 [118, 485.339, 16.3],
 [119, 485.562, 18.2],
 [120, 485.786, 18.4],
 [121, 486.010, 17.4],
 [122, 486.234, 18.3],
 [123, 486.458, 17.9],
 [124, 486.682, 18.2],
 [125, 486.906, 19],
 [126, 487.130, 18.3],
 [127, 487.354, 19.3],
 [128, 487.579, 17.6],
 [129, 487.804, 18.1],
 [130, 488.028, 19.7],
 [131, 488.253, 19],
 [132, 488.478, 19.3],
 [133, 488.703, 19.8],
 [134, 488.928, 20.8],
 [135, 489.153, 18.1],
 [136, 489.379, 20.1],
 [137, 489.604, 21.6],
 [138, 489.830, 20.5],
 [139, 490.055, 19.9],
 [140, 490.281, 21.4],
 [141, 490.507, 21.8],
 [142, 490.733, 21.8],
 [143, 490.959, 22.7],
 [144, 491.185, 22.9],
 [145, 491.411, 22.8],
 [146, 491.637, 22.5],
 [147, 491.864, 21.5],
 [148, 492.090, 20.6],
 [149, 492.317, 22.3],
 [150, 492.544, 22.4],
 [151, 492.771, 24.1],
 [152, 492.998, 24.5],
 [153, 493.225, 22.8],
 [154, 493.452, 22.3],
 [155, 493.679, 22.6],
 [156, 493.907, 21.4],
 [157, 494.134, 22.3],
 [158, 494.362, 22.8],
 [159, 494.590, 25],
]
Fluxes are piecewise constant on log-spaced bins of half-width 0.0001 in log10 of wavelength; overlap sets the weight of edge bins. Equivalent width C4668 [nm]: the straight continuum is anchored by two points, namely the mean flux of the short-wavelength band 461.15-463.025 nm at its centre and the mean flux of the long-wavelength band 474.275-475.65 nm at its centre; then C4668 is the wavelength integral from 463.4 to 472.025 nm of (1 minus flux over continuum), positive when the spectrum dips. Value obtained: 0.239 nm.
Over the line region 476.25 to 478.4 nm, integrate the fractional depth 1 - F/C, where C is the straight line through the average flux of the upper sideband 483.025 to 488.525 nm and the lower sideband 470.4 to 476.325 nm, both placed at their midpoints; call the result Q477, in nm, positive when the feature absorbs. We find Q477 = 0.52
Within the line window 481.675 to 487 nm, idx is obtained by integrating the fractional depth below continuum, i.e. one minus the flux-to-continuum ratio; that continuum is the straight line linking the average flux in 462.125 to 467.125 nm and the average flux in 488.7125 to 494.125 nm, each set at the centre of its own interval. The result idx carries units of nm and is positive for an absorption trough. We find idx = 0.88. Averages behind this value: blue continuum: 19.1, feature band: 17.6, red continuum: 21.8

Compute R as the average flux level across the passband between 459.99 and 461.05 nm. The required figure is 19.1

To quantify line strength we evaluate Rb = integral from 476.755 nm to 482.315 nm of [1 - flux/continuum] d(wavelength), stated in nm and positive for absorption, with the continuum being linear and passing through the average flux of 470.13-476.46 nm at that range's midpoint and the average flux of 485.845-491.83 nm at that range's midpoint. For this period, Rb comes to 0.96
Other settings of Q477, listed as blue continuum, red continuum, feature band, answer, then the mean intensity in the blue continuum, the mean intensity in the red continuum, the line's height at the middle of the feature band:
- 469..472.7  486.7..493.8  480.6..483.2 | 0.45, 19.6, 20.9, 20.4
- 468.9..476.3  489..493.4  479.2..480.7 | 0.20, 19.5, 21.8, 20.4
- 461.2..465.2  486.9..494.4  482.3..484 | 0.24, 19.1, 21.1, 20.5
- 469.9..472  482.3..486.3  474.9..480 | 0.64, 19.7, 17.5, 18.6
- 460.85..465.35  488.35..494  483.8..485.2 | 0.24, 19.1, 21.6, 21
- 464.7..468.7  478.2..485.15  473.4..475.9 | -0.22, 18.8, 17.1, 17.9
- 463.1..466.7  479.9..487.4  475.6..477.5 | 0.28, 19.2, 17.5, 18.2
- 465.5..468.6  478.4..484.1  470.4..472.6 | -0.11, 18.9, 17.2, 18.4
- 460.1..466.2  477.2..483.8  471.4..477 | -0.32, 19.2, 16.6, 17.6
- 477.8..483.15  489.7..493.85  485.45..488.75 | 0.22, 16.6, 22.2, 19.9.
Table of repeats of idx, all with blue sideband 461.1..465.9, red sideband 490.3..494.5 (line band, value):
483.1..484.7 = 0.27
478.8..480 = 0.21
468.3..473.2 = 0.09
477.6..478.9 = 0.38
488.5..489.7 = 0.11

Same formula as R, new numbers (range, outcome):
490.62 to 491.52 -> 22.6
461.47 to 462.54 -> 20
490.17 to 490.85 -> 21.7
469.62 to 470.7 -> 20.5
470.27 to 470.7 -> 20.7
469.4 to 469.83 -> 20.2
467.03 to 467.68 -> 17.6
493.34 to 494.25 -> 22.1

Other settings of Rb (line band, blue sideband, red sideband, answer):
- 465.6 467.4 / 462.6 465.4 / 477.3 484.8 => -0.099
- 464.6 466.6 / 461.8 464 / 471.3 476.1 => -0.049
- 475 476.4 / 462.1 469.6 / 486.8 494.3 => 0.102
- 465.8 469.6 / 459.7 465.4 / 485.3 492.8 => 0.038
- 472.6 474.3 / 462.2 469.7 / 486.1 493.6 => 0.005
